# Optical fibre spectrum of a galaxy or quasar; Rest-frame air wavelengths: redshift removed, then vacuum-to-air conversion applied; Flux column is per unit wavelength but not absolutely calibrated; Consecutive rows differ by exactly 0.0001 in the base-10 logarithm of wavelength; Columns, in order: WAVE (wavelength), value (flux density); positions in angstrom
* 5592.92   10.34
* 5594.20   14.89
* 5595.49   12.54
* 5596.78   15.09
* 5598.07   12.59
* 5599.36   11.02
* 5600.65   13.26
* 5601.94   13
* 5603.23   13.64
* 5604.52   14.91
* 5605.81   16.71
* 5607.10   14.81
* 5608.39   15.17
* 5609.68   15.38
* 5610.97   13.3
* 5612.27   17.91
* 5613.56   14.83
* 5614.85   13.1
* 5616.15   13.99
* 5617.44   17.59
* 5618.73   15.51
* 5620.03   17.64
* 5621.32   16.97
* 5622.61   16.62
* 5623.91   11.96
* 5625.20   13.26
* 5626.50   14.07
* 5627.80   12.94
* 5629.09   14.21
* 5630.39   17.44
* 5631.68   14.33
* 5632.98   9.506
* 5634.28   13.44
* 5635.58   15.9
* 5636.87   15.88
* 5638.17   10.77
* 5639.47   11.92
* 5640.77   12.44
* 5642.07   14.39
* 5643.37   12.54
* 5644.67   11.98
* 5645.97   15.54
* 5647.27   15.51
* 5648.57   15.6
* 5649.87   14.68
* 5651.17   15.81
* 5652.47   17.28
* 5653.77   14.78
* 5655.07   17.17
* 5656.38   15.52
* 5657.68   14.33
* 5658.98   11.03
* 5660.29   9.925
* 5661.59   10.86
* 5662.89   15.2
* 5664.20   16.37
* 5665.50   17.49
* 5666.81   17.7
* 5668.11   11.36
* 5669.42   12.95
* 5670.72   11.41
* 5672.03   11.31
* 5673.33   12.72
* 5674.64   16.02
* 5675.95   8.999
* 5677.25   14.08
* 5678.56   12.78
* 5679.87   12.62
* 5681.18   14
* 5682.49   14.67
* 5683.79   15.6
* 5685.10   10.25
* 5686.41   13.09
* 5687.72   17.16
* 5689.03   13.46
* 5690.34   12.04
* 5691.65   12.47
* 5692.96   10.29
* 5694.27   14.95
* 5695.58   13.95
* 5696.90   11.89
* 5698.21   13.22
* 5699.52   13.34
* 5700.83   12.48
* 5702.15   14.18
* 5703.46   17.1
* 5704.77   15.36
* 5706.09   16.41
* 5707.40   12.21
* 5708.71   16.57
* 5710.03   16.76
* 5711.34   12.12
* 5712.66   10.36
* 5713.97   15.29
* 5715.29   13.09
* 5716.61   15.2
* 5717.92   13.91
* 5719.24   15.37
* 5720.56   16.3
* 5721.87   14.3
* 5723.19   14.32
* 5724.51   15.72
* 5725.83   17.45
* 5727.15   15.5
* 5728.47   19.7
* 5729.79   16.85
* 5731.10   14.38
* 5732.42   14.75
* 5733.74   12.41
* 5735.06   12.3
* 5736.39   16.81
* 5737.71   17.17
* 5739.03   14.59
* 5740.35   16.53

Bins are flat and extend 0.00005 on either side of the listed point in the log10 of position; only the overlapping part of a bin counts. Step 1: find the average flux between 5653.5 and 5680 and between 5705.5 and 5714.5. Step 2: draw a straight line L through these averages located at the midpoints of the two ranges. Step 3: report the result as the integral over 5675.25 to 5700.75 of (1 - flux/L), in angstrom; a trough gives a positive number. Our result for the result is 1.5 angstrom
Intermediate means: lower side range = 13.6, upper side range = 14.2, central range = 13.1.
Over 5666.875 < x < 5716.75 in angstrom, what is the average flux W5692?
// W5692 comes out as 13.5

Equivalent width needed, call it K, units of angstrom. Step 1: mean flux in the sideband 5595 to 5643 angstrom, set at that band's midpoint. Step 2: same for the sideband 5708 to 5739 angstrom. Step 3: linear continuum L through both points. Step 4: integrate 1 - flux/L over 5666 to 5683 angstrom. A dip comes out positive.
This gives 1.77 angstrom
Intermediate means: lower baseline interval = 14.3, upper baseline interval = 15.1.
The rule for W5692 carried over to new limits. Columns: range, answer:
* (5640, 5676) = 14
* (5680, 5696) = 13.5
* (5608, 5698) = 14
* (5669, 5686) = 12.9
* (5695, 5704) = 13.7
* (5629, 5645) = 13.4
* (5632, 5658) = 14.2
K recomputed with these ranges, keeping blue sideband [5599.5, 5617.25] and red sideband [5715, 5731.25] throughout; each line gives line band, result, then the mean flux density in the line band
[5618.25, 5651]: 1.3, 14.2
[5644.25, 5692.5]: 4.0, 13.9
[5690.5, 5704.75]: 1.8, 13.4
